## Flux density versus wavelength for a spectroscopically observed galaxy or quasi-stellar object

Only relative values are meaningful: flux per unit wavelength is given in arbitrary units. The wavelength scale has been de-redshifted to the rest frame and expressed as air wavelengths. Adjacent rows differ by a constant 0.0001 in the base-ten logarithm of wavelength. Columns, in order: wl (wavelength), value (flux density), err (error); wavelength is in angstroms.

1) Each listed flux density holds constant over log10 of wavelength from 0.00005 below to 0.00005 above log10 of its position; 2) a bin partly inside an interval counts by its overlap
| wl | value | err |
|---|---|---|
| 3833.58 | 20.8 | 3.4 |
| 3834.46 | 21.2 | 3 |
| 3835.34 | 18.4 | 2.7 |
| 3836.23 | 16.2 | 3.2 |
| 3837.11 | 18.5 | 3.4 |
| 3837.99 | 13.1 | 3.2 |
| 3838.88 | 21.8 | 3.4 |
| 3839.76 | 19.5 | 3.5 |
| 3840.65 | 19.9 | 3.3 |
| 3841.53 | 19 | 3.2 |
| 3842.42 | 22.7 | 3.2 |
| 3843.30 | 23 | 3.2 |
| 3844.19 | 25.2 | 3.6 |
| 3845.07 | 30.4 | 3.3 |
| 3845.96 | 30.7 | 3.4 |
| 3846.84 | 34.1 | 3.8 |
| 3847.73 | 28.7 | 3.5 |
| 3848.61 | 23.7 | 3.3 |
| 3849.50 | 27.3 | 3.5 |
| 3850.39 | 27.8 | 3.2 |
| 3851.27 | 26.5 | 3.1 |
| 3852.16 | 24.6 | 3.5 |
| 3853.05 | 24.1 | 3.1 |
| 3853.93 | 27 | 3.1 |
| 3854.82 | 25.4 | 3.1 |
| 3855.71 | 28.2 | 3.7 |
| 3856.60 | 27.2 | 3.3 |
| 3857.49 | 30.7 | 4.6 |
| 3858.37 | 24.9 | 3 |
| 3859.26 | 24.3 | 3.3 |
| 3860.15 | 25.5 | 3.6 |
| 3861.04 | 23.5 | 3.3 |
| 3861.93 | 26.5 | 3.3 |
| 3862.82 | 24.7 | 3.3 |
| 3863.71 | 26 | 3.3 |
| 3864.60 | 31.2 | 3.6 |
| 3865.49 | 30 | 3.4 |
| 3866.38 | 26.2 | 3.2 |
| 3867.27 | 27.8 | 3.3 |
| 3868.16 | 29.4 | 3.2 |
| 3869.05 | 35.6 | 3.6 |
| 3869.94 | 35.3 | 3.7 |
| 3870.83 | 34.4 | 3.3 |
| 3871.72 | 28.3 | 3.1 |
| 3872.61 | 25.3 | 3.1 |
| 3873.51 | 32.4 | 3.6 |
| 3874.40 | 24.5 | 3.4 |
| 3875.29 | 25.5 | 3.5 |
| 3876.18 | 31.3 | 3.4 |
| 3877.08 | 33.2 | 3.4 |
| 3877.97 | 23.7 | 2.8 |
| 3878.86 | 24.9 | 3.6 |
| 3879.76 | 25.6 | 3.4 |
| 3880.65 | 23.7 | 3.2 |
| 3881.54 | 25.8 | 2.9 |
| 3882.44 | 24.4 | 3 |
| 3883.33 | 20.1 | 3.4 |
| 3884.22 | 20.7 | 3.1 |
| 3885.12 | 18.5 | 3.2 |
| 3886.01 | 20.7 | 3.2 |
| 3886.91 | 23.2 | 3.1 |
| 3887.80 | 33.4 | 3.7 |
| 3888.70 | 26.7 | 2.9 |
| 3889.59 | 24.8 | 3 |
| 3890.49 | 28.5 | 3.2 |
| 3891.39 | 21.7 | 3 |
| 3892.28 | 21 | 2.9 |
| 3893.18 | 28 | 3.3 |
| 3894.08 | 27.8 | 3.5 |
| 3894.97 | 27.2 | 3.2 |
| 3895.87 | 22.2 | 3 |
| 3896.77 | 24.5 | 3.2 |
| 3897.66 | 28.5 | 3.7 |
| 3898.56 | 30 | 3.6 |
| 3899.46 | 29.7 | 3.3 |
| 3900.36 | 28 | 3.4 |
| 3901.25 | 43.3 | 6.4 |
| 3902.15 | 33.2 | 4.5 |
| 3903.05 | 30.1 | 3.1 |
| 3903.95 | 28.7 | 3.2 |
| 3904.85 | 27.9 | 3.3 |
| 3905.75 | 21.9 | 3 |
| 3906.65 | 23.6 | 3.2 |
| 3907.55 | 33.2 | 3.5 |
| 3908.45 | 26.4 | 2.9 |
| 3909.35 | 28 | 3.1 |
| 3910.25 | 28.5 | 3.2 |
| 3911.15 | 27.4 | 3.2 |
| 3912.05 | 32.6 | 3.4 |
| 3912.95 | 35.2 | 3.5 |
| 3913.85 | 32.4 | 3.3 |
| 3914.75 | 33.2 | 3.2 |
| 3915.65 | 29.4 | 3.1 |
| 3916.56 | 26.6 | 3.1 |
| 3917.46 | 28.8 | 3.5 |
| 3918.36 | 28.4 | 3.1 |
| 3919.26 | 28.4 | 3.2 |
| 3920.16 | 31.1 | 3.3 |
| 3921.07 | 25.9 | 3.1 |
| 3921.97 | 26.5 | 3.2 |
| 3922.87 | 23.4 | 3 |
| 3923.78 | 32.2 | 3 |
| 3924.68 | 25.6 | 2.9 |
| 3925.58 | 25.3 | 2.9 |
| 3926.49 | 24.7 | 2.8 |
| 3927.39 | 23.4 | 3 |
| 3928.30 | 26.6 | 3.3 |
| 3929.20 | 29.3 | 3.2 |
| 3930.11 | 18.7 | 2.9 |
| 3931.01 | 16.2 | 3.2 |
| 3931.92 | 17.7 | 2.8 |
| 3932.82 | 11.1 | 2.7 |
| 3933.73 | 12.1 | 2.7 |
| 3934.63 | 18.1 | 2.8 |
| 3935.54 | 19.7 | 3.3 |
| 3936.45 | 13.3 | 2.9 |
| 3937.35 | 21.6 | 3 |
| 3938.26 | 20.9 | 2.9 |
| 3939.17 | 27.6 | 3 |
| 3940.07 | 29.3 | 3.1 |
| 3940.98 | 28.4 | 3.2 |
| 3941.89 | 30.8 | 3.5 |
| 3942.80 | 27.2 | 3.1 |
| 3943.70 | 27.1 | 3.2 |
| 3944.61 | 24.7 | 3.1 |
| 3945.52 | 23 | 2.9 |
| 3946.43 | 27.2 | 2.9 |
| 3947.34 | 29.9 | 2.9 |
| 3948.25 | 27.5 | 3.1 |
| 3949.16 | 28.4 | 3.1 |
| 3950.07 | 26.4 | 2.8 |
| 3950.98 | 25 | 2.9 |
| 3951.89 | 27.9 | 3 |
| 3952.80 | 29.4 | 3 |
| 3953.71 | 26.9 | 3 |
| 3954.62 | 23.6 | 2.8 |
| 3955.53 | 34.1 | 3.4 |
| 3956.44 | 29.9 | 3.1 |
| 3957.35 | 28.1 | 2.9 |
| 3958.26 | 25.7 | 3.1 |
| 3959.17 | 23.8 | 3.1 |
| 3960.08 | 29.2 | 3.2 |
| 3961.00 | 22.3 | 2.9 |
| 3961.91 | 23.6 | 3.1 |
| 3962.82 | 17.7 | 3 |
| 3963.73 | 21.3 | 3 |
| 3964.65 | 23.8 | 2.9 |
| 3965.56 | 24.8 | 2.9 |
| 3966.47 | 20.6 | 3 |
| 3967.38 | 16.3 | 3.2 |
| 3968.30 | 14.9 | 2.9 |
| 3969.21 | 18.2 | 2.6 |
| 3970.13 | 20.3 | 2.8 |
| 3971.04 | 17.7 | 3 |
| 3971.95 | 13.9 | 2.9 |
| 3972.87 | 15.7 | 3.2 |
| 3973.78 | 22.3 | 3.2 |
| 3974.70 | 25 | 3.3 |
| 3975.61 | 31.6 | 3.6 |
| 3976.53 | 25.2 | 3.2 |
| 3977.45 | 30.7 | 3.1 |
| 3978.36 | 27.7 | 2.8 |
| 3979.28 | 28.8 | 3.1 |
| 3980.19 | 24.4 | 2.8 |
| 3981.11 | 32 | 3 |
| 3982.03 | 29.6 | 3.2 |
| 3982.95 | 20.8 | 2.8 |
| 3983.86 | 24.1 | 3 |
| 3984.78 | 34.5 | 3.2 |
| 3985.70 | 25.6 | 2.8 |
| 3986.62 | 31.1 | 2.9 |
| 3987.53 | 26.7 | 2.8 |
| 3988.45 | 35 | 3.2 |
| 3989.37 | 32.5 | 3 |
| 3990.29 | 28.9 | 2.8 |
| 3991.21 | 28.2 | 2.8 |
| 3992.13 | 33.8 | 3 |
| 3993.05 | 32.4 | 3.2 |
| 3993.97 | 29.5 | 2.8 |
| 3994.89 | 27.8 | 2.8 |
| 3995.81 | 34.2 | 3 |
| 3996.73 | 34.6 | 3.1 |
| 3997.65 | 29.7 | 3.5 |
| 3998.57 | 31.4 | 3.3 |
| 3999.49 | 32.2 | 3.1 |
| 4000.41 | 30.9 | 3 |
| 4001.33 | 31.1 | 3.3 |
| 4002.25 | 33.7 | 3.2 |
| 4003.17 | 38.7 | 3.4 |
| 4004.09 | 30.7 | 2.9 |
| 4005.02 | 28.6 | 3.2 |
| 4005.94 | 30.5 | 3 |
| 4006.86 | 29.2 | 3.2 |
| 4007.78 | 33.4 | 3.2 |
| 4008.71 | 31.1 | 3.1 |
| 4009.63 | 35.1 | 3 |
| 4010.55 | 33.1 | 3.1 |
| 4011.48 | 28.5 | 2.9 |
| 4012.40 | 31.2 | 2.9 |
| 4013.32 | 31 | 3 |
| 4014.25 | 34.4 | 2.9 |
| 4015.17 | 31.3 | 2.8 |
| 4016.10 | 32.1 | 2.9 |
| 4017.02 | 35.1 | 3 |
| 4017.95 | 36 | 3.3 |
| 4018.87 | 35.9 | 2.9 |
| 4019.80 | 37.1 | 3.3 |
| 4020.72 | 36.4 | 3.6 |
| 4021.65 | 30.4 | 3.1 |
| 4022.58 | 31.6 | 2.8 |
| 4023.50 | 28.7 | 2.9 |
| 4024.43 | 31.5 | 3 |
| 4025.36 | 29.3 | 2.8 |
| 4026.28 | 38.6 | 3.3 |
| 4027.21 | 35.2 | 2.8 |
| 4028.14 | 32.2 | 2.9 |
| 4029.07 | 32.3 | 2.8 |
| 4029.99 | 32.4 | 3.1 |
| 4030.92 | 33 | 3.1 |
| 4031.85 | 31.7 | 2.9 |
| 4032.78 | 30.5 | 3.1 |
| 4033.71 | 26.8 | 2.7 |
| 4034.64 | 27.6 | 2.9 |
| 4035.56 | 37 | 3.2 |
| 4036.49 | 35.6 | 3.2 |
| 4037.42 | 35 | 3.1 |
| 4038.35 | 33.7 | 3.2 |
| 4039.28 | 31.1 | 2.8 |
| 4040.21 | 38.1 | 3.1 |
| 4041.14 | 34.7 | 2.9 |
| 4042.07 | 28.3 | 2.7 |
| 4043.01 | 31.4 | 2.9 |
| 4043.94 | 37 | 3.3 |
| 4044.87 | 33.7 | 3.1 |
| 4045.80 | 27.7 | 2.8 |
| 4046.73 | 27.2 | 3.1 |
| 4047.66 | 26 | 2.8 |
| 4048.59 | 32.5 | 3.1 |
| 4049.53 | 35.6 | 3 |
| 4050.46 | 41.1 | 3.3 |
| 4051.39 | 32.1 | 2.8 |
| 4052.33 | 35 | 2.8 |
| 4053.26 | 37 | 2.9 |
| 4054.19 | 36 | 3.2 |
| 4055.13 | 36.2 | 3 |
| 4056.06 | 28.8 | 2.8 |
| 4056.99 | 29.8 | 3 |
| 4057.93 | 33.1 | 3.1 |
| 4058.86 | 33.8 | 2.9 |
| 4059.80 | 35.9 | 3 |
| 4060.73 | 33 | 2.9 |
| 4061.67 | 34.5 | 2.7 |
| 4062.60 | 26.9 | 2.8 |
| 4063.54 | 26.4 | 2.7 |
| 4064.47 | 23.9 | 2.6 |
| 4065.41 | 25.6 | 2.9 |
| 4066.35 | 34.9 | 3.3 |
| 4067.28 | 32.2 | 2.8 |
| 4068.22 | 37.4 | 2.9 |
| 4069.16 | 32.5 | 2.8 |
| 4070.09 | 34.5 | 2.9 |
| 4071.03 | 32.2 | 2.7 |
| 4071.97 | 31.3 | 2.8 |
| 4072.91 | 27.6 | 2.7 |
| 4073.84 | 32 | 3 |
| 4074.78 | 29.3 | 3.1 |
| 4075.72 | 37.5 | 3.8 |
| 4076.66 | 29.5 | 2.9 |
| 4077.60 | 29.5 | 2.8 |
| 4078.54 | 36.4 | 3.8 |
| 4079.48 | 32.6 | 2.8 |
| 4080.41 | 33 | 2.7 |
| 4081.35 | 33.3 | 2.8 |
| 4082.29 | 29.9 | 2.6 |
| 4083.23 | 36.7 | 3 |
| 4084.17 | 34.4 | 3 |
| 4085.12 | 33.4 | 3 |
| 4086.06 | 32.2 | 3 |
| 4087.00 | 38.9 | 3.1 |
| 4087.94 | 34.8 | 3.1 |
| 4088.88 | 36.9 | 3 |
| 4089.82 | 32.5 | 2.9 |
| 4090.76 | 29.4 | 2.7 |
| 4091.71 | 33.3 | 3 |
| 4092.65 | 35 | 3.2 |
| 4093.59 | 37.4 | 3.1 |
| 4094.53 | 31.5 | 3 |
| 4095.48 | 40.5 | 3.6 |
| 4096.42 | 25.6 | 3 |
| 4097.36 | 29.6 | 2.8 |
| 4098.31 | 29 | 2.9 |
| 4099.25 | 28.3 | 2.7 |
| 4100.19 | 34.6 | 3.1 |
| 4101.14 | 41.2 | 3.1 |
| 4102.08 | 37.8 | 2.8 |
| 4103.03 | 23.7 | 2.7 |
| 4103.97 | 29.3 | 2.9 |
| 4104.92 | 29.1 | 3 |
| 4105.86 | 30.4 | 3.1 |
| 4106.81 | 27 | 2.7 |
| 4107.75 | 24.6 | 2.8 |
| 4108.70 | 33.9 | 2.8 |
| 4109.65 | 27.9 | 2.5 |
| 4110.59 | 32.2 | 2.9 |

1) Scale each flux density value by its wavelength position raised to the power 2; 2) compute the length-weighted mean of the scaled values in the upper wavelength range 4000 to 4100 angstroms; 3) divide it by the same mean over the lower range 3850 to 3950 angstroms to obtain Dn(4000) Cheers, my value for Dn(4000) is 1.3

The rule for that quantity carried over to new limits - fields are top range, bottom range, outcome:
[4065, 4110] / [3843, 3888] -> 1.34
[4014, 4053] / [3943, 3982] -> 1.38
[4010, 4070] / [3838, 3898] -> 1.36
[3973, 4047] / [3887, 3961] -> 1.23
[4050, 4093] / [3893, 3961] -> 1.33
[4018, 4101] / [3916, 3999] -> 1.35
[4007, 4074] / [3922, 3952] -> 1.43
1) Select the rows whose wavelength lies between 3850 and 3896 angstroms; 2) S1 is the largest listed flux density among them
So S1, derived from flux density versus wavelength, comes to 35.6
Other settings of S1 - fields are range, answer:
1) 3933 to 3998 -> 35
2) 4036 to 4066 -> 41.1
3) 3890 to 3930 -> 43.3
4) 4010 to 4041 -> 38.6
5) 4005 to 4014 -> 35.1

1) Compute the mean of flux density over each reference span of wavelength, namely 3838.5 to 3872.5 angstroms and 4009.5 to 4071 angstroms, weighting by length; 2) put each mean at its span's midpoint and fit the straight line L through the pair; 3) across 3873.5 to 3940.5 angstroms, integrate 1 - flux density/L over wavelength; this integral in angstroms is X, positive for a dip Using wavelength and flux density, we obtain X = 5.9 angstroms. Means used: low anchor 26.9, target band 25.9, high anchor 32.6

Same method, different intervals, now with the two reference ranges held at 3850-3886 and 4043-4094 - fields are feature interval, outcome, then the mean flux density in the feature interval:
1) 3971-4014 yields 1.6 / 29.4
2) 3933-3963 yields 4.2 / 25.1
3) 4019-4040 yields -0.8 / 32.7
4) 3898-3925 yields -1.2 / 29.3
